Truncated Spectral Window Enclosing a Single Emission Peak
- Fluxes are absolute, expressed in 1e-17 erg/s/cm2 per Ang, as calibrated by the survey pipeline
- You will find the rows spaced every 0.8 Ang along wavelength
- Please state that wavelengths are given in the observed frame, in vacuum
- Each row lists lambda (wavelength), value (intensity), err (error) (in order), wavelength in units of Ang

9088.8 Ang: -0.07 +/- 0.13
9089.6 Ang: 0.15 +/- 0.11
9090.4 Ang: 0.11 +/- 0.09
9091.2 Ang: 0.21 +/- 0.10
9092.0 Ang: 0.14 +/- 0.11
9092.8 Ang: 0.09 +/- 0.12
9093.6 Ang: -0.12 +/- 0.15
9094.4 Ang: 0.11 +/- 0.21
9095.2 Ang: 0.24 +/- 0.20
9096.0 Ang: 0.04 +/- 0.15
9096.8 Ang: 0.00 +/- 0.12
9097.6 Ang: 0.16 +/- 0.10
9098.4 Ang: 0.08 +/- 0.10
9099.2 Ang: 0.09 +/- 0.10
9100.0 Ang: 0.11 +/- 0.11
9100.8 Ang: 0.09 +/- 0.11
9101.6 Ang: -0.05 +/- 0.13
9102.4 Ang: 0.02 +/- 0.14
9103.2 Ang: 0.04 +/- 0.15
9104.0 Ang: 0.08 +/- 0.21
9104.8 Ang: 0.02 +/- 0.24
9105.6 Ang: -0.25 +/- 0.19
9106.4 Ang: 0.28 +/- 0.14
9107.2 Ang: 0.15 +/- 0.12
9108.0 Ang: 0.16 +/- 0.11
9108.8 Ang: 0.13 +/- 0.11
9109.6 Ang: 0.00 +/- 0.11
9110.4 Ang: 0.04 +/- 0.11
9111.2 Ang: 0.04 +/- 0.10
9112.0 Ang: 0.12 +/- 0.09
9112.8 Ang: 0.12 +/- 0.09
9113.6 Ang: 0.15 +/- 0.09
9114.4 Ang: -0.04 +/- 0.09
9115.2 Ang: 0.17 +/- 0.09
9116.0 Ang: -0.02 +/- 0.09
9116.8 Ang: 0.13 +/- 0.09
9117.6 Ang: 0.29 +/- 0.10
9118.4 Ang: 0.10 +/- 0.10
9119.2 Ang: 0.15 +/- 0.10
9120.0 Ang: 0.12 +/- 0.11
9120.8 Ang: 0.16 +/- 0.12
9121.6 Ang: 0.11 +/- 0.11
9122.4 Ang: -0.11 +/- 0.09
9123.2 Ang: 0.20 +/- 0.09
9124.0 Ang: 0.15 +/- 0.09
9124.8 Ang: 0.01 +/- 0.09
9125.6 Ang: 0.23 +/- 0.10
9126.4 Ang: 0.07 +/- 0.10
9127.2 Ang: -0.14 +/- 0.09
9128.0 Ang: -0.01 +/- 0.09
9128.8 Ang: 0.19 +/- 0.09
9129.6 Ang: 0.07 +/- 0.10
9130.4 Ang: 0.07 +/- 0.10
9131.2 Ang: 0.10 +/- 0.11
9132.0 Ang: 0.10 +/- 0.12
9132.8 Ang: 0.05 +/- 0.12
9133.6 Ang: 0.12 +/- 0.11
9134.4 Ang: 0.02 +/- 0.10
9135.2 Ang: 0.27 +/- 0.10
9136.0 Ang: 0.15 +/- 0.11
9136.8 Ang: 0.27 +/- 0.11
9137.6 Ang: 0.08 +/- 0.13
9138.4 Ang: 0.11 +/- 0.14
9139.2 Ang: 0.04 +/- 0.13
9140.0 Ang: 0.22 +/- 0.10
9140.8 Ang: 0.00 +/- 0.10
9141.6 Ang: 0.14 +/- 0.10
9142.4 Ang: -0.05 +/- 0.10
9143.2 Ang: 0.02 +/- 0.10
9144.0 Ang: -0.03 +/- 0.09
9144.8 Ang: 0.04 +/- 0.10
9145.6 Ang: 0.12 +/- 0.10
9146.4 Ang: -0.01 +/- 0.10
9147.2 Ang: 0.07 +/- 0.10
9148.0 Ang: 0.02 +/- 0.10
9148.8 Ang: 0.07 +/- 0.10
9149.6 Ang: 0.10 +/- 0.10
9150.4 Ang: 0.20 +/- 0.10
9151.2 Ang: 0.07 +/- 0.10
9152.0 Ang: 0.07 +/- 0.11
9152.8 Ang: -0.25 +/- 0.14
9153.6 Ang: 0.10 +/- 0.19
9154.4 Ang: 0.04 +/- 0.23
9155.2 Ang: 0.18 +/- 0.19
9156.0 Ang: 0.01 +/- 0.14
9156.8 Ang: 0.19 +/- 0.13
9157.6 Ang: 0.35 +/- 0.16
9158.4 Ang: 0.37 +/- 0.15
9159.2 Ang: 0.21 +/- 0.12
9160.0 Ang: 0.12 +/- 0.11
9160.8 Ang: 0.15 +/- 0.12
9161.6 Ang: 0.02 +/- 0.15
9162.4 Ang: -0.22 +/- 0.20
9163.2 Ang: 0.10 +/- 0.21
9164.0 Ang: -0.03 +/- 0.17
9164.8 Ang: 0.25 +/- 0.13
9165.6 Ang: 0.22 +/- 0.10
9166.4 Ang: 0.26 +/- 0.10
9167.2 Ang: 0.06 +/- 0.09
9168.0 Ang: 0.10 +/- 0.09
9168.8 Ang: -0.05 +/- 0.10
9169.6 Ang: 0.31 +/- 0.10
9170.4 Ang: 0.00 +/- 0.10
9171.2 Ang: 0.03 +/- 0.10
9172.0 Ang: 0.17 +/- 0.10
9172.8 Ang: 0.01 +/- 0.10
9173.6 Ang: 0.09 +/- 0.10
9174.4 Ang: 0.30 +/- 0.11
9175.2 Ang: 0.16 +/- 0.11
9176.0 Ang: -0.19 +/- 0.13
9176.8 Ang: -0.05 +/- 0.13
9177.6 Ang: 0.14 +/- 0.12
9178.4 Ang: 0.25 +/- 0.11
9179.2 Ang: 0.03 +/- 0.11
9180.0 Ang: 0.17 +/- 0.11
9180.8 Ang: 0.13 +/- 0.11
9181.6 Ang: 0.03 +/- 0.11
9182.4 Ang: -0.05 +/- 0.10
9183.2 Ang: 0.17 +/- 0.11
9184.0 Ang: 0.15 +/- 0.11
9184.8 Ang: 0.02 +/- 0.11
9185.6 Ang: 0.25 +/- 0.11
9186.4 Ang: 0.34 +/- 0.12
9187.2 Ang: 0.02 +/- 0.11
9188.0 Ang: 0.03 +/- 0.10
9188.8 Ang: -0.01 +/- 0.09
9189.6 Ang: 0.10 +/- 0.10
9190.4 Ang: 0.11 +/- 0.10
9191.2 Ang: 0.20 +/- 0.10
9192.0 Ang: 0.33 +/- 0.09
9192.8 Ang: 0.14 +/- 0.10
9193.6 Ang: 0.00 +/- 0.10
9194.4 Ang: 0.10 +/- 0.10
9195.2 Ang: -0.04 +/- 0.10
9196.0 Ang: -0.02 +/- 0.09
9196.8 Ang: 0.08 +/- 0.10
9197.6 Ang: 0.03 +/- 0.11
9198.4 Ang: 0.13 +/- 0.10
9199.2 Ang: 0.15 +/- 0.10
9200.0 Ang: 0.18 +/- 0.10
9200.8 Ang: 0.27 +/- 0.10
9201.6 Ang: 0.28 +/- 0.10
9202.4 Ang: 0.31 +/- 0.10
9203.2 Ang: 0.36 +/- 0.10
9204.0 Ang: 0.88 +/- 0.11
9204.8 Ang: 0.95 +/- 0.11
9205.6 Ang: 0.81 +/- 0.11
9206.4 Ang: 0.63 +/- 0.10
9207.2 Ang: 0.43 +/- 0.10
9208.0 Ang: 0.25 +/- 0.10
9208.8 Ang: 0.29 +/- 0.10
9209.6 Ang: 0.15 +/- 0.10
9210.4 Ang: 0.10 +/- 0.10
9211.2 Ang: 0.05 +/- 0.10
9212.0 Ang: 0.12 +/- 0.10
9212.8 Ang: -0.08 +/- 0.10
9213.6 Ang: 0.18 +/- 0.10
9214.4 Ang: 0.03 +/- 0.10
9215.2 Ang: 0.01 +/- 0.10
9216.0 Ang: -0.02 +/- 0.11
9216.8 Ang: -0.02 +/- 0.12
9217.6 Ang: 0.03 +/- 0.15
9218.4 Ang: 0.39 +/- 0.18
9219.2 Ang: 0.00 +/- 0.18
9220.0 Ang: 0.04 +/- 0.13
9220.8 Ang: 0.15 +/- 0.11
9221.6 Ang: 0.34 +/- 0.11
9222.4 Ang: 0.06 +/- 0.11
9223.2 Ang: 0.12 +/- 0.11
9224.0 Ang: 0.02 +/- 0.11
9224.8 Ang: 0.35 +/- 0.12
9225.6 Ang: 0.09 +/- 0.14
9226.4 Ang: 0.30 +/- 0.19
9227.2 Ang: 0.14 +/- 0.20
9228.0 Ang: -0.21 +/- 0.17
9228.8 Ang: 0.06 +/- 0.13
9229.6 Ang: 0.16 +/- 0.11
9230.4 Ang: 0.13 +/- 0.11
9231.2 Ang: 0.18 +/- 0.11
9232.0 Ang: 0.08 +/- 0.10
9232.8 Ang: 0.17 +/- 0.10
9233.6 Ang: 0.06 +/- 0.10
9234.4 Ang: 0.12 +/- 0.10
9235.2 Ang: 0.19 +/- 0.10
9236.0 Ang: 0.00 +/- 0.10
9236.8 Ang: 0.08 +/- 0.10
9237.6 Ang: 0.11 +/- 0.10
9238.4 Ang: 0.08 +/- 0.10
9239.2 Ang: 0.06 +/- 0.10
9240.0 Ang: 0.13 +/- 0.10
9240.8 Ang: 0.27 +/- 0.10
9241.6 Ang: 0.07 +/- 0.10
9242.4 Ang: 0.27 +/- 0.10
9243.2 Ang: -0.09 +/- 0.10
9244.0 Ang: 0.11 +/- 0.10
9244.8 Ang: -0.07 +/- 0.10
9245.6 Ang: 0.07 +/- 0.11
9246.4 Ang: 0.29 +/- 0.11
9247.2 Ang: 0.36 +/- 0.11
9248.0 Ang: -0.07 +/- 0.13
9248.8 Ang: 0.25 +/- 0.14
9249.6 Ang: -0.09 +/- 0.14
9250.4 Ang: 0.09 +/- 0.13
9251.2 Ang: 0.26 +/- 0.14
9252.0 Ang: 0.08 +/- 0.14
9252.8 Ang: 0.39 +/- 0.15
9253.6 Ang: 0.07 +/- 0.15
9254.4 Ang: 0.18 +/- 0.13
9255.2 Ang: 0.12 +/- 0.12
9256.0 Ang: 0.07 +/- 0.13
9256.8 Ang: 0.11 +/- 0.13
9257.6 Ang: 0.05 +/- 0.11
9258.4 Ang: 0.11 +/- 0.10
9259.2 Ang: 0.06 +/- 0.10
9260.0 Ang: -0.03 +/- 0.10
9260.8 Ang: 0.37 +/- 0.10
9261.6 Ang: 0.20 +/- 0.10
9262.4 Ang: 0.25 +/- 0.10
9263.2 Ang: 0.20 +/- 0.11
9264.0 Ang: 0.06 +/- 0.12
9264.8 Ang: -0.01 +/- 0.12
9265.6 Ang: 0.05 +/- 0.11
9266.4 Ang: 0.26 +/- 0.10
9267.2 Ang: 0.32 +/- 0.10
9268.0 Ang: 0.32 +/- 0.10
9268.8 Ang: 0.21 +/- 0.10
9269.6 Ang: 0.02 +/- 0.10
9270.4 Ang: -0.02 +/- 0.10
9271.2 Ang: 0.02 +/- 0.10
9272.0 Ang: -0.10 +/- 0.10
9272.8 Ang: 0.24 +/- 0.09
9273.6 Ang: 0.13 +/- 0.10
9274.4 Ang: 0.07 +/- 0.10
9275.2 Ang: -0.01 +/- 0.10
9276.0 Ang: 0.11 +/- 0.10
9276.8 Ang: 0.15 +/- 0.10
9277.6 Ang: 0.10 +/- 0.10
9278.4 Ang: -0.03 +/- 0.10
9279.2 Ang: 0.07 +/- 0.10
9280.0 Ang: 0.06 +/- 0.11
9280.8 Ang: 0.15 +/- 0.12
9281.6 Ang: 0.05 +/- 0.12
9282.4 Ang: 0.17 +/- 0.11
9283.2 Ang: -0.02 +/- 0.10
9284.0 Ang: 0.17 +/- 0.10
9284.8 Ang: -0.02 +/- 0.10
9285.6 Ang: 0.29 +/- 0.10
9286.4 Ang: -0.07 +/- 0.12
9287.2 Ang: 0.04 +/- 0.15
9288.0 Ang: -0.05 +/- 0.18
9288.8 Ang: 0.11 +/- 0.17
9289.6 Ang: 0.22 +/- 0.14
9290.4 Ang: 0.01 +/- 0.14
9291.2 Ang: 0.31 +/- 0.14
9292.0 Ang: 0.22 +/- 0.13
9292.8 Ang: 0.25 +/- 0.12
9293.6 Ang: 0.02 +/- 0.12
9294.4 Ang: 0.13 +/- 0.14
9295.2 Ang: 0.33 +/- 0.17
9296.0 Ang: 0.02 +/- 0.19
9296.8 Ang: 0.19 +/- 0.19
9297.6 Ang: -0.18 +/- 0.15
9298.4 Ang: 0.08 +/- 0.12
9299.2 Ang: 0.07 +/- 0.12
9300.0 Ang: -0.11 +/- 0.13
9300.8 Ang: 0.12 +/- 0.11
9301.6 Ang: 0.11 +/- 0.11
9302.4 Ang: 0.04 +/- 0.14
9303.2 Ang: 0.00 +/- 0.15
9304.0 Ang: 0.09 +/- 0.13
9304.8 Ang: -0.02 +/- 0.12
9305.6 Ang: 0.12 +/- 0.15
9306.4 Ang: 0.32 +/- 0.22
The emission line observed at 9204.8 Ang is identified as H-gamma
